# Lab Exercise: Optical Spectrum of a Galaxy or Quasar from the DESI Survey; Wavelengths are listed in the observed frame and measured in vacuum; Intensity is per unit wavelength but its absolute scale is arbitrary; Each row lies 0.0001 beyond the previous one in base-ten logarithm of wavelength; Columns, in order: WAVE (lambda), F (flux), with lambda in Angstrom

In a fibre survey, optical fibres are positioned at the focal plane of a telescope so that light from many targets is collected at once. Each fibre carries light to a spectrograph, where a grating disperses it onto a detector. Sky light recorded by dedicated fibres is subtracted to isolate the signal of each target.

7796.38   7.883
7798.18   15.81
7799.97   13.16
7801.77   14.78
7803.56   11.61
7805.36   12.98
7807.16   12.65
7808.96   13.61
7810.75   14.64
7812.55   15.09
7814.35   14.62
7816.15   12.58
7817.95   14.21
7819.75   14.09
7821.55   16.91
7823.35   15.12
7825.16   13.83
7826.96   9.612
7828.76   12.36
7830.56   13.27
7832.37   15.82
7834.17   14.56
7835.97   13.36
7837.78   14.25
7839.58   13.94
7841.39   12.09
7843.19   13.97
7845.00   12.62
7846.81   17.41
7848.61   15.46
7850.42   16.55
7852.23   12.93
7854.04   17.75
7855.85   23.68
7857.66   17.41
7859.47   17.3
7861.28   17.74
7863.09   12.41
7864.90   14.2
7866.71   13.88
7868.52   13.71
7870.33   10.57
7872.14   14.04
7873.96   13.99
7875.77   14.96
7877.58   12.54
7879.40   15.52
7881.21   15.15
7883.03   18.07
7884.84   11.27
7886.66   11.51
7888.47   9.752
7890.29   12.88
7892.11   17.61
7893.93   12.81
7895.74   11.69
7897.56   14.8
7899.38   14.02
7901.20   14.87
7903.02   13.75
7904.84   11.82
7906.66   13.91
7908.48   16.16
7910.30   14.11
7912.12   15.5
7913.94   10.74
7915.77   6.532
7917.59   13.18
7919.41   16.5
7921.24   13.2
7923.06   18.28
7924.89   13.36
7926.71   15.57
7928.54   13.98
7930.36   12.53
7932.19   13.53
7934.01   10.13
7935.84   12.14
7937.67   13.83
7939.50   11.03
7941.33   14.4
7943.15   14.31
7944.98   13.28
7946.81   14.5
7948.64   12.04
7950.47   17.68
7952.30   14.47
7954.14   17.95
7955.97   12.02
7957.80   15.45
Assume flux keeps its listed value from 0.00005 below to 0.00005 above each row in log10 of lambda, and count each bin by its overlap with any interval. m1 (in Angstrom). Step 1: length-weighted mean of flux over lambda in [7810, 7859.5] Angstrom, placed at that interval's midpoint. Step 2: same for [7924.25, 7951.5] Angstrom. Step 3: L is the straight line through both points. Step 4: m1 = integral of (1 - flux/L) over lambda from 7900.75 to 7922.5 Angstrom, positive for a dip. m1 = 0.7 Angstrom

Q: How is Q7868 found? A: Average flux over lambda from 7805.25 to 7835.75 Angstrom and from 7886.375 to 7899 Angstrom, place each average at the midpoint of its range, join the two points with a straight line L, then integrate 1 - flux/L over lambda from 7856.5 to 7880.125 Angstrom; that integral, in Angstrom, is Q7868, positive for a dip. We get -2.1 Angstrom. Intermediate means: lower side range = 13.9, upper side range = 13.1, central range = 14.6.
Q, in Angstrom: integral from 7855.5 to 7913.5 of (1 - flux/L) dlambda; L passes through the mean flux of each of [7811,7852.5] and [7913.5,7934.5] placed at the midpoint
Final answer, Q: -2.9 Angstrom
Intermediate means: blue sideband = 14.1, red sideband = 13.2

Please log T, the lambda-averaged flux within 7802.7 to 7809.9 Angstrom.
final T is 12.7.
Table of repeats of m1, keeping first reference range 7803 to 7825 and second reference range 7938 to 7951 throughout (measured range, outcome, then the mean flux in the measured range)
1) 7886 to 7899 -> 0.75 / 13.1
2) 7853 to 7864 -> -2.92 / 17.6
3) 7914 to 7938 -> 1.10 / 13.2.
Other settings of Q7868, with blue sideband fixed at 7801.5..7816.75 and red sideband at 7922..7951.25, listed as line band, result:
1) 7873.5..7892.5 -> -0.2 Angstrom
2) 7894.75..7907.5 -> 0.2 Angstrom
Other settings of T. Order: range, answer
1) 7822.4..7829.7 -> 12.8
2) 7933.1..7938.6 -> 12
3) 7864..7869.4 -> 13.9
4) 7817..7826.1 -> 14.8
